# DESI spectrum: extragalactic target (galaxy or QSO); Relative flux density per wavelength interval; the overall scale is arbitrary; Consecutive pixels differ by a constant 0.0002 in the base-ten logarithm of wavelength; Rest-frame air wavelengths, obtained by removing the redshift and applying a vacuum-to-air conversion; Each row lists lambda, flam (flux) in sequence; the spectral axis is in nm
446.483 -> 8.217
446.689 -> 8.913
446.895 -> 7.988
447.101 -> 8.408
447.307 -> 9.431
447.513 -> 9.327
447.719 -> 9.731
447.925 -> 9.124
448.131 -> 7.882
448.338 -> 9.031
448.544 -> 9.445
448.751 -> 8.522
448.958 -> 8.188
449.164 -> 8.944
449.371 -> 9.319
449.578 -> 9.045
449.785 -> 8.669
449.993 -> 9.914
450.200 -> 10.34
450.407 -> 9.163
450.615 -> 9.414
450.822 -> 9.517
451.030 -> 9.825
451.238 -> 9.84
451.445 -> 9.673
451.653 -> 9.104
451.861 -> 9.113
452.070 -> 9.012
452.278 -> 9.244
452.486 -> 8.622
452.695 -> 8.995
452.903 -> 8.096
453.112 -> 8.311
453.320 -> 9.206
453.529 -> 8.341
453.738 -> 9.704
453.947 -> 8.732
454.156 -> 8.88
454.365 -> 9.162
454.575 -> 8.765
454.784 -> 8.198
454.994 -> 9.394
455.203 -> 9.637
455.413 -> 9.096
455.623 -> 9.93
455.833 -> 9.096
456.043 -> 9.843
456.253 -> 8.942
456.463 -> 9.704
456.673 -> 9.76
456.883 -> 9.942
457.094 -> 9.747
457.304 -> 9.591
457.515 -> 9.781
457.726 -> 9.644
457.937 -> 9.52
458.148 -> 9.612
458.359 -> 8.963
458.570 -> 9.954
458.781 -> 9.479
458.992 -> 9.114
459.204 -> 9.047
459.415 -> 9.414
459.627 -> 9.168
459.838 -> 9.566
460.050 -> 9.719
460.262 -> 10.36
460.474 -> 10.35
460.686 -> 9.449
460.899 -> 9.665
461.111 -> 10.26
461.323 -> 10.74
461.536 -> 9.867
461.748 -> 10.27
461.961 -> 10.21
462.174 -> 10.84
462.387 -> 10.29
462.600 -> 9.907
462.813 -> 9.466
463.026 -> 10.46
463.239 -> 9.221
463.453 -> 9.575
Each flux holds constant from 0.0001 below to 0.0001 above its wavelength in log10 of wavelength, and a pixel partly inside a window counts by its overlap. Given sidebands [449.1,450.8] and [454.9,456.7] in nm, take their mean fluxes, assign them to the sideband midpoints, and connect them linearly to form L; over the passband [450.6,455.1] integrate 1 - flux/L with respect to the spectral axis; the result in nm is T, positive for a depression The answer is 0.18 nm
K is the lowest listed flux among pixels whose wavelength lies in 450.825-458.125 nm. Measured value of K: 8.096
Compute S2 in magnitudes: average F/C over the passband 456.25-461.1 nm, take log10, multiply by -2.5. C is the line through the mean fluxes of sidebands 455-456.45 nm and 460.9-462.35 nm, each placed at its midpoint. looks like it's 0.03 mag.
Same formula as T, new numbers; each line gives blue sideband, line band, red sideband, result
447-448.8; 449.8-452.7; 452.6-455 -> -0.169 nm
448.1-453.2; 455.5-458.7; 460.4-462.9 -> 0.032 nm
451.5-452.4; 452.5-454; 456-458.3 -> 0.080 nm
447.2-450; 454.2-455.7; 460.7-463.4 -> 0.058 nm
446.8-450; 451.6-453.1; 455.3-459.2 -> 0.056 nm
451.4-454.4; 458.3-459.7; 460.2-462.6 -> 0.073 nm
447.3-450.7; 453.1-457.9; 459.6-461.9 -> 0.152 nm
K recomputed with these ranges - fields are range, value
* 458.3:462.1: 8.963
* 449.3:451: 8.669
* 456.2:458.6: 8.942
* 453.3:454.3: 8.341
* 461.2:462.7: 9.867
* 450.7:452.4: 9.012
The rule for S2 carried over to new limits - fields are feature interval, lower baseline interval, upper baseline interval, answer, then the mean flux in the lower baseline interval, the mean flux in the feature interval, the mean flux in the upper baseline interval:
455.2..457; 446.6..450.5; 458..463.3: -0.003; 9.02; 9.54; 9.82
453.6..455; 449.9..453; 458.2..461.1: 0.058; 9.33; 8.93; 9.58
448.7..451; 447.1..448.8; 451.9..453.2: -0.037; 9.04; 9.22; 8.73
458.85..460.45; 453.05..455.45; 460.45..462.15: 0.036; 8.96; 9.53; 10.1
